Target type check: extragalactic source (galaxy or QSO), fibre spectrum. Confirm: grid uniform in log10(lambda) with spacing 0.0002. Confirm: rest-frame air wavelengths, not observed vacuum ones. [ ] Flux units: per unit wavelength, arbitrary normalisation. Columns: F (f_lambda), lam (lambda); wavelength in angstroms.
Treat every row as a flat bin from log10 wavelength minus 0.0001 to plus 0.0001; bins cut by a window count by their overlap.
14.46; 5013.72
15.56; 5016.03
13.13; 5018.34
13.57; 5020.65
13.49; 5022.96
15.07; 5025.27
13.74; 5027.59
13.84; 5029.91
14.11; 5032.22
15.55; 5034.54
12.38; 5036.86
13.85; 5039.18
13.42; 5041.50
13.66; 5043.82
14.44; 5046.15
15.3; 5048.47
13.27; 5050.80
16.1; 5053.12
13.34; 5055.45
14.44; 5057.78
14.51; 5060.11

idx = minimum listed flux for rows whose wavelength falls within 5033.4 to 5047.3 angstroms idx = 12.38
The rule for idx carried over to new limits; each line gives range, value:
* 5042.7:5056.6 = 13.27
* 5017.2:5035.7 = 13.13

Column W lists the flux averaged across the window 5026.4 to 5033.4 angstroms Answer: 13.9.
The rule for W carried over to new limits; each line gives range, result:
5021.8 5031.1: 14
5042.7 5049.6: 14.5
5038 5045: 13.6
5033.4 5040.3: 13.9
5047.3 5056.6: 14.5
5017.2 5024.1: 13.4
